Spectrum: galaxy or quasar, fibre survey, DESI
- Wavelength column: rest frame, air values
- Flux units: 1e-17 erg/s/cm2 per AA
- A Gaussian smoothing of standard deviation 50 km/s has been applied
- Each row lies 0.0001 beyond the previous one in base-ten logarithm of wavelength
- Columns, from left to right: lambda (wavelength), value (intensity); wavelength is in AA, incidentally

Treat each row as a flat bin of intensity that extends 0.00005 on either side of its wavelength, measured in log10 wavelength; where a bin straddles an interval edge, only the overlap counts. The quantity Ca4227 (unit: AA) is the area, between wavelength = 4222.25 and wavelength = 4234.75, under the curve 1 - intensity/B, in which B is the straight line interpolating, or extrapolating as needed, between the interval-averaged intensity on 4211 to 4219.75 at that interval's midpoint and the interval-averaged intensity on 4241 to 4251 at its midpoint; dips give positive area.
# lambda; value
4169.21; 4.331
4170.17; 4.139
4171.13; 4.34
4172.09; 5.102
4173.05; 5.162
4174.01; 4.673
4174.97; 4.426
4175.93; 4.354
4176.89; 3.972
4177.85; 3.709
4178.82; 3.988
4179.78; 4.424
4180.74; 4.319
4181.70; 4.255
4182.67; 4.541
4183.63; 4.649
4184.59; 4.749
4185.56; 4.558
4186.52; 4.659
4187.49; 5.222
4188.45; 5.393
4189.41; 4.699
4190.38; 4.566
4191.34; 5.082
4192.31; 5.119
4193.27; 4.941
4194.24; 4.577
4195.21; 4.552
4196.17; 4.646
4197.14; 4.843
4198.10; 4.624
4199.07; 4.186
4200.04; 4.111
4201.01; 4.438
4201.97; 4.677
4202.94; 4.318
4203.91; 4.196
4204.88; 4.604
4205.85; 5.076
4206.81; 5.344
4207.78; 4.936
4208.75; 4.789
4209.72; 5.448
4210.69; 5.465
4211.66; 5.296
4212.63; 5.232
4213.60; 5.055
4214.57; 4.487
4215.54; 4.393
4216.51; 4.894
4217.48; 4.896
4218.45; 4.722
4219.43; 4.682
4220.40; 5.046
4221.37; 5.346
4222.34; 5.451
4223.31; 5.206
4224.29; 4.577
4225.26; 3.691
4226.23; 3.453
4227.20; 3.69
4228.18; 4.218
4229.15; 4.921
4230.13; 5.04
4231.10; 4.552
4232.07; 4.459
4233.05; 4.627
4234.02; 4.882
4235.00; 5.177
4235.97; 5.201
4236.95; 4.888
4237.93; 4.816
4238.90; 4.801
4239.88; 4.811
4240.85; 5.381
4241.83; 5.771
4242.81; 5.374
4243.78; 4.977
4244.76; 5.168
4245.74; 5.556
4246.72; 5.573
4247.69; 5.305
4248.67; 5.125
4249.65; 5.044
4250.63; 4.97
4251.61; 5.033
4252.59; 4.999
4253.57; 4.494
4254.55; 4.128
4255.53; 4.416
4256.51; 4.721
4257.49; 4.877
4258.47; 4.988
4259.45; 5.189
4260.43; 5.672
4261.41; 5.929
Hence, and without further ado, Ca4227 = 1.3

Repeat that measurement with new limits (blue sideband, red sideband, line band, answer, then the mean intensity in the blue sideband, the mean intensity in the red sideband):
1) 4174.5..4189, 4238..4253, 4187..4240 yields 0.6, 4.48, 5.18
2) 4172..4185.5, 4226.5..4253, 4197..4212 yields -0.3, 4.44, 4.96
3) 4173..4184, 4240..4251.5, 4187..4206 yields -0.4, 4.34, 5.27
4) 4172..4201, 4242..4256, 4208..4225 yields -0.6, 4.59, 5.03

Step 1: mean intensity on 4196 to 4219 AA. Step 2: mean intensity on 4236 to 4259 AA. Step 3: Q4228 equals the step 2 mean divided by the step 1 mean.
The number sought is 1.0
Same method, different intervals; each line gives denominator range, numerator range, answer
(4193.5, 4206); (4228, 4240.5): 1.07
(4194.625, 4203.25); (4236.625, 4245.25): 1.14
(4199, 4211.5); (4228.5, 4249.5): 1.06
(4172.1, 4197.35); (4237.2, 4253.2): 1.12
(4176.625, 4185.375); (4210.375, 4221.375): 1.15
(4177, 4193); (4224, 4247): 1.04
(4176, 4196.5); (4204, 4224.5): 1.08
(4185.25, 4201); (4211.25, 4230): 0.99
